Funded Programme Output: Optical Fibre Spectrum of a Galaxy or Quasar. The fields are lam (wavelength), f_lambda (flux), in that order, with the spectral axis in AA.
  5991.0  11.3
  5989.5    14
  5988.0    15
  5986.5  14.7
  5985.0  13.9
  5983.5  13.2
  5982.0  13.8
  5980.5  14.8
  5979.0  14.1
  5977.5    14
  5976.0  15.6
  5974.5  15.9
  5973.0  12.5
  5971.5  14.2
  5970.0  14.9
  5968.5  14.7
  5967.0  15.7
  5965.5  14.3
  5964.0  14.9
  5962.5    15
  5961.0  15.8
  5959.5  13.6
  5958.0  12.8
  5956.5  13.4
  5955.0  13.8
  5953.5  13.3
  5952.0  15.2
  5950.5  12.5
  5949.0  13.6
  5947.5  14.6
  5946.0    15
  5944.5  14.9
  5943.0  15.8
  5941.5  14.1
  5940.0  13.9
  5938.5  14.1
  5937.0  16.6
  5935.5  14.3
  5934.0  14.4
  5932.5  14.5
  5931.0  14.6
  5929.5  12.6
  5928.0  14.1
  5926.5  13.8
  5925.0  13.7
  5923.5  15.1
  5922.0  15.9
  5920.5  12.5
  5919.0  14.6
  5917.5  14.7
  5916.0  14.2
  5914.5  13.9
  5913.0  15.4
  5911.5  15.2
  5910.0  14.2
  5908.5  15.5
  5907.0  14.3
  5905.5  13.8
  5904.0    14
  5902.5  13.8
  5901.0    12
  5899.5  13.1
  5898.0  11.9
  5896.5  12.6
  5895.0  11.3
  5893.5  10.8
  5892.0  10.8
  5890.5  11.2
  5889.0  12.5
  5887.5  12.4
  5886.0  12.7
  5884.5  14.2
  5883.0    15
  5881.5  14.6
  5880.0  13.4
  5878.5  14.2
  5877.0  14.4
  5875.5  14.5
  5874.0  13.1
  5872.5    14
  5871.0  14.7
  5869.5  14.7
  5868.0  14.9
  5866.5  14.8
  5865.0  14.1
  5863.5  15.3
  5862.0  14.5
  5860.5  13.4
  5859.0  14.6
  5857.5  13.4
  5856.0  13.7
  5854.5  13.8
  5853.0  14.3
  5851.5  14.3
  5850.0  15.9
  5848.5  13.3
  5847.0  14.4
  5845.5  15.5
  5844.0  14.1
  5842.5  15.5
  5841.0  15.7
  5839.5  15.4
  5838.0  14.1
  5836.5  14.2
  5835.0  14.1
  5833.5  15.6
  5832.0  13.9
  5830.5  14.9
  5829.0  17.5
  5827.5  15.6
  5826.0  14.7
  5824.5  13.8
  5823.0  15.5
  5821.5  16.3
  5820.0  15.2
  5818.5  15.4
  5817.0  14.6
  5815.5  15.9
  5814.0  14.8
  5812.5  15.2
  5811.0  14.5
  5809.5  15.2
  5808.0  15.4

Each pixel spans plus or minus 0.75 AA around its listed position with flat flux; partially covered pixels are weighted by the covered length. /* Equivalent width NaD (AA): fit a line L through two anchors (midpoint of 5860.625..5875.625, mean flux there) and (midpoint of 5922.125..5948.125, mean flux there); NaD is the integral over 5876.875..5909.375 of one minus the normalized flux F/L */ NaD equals 3.1 AA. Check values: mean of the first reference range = 14.4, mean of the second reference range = 14.5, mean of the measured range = 13.1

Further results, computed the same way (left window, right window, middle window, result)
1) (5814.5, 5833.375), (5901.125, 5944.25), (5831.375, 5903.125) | 5.05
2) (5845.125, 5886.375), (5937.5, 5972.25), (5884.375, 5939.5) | 2.59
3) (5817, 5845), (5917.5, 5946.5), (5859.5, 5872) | 0.27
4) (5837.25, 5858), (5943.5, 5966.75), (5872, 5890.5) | 1.03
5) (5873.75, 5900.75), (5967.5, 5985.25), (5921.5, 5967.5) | -1.83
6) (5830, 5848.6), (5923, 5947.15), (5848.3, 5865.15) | 0.48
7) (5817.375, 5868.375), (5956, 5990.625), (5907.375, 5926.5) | -0.01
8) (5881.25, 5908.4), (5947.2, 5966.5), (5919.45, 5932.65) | -0.60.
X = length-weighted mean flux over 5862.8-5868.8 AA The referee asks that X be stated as 14.8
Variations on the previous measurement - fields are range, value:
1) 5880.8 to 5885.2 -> 14.6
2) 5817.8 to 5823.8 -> 15.6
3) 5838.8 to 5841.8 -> 15.6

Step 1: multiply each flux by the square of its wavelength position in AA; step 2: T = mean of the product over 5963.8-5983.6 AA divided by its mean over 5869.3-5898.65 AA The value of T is 1.14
